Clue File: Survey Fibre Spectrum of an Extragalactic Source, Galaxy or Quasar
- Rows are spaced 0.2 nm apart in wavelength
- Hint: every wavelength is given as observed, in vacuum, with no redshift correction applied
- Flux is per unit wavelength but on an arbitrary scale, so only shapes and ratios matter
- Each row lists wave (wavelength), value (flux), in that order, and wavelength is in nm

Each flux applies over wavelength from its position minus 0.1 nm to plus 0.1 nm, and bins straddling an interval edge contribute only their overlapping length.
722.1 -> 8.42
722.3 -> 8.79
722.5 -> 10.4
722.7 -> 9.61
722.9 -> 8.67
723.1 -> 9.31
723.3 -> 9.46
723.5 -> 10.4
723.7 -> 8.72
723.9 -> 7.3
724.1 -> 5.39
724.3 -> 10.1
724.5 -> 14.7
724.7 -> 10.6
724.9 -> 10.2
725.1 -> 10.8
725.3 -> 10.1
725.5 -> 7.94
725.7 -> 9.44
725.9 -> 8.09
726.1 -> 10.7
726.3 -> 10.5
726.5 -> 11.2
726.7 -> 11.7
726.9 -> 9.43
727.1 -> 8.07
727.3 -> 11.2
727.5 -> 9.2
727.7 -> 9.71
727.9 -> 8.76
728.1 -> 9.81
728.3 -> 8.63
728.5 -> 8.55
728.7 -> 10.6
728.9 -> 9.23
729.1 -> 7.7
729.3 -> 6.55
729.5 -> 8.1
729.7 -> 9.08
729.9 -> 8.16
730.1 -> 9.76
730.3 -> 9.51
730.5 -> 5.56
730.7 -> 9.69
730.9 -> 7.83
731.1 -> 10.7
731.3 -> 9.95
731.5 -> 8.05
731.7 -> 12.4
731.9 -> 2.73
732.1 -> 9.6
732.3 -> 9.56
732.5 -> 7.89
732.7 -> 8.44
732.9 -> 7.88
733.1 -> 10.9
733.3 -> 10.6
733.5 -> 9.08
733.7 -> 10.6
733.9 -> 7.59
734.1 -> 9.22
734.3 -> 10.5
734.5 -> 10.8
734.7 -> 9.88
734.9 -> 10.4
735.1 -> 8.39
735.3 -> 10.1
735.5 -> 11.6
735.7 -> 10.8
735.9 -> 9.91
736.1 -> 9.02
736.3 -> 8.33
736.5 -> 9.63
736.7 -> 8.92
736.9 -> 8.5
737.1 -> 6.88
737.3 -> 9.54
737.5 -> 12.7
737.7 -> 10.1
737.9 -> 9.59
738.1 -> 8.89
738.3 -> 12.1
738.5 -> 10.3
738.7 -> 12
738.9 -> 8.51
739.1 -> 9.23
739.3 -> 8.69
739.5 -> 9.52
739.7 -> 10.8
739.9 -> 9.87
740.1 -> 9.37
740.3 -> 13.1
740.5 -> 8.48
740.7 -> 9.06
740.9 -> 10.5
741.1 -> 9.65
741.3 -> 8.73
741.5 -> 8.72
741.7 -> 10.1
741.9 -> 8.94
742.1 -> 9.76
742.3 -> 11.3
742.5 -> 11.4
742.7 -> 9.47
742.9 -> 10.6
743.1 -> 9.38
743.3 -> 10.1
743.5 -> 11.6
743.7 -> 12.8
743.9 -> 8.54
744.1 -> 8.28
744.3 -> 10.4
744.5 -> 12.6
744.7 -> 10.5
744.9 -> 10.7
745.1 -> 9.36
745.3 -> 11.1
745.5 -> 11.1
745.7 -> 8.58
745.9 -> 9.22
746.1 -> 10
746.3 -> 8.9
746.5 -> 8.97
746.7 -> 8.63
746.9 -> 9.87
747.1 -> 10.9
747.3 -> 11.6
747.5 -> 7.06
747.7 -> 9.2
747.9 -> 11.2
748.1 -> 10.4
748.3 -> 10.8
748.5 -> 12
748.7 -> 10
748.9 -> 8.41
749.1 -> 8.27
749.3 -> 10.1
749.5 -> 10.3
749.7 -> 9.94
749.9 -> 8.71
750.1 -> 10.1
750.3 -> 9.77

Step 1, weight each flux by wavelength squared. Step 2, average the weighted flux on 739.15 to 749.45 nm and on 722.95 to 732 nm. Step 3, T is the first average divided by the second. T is 1.1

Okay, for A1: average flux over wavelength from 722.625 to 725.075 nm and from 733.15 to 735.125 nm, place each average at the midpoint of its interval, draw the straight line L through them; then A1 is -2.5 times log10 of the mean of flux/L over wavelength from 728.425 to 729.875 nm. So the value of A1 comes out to 0.14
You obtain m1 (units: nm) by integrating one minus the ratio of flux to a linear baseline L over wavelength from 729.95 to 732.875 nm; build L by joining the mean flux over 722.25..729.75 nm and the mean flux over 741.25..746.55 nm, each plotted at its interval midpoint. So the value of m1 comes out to 0.30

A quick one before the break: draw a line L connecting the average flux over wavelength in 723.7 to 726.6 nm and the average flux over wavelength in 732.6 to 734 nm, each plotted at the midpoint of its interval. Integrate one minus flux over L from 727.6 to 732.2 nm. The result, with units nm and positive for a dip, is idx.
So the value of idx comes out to 0.37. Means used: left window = 9.75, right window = 9.3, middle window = 8.72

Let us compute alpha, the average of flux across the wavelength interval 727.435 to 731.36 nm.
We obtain 8.84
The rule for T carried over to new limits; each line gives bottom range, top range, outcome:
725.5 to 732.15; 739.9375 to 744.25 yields 1.14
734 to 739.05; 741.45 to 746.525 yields 1.05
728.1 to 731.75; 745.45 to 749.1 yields 1.15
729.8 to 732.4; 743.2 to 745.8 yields 1.24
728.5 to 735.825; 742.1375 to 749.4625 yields 1.14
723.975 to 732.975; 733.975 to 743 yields 1.10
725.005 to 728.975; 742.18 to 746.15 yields 1.12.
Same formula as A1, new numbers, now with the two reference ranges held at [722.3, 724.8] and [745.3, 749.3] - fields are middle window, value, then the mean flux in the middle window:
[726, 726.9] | -0.14 mag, 10.8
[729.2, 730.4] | 0.13 mag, 8.53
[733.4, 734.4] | 0.03 mag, 9.4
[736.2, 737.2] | 0.15 mag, 8.45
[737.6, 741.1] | -0.03 mag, 10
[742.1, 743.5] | -0.07 mag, 10.4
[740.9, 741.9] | 0.04 mag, 9.38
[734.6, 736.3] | -0.03 mag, 9.91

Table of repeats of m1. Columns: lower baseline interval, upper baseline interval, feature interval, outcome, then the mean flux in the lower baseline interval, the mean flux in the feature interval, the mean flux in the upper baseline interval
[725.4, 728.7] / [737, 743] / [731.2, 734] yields 0.227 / 9.59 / 8.95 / 9.93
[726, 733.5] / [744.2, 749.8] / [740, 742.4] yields -0.024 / 9.13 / 9.81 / 10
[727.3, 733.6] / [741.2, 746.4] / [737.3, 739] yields -0.158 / 8.88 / 10.5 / 10.1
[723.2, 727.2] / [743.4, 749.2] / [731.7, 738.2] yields 0.329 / 9.74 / 9.38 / 10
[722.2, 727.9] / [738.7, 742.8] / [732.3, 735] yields 0.065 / 9.69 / 9.52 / 9.81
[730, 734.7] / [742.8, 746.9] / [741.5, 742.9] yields -0.033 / 9.1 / 10.1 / 10.1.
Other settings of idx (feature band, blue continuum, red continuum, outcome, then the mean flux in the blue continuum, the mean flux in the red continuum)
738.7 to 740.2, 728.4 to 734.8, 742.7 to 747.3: 0.006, 8.96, 10.1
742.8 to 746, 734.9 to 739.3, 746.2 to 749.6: -0.170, 9.75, 9.8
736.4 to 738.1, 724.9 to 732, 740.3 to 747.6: 0.028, 9.14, 9.96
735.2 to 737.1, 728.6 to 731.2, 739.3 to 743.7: -0.020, 8.65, 10.1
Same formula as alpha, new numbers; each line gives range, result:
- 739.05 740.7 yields 9.85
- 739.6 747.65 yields 10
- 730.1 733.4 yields 8.86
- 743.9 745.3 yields 10.2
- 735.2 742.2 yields 9.77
